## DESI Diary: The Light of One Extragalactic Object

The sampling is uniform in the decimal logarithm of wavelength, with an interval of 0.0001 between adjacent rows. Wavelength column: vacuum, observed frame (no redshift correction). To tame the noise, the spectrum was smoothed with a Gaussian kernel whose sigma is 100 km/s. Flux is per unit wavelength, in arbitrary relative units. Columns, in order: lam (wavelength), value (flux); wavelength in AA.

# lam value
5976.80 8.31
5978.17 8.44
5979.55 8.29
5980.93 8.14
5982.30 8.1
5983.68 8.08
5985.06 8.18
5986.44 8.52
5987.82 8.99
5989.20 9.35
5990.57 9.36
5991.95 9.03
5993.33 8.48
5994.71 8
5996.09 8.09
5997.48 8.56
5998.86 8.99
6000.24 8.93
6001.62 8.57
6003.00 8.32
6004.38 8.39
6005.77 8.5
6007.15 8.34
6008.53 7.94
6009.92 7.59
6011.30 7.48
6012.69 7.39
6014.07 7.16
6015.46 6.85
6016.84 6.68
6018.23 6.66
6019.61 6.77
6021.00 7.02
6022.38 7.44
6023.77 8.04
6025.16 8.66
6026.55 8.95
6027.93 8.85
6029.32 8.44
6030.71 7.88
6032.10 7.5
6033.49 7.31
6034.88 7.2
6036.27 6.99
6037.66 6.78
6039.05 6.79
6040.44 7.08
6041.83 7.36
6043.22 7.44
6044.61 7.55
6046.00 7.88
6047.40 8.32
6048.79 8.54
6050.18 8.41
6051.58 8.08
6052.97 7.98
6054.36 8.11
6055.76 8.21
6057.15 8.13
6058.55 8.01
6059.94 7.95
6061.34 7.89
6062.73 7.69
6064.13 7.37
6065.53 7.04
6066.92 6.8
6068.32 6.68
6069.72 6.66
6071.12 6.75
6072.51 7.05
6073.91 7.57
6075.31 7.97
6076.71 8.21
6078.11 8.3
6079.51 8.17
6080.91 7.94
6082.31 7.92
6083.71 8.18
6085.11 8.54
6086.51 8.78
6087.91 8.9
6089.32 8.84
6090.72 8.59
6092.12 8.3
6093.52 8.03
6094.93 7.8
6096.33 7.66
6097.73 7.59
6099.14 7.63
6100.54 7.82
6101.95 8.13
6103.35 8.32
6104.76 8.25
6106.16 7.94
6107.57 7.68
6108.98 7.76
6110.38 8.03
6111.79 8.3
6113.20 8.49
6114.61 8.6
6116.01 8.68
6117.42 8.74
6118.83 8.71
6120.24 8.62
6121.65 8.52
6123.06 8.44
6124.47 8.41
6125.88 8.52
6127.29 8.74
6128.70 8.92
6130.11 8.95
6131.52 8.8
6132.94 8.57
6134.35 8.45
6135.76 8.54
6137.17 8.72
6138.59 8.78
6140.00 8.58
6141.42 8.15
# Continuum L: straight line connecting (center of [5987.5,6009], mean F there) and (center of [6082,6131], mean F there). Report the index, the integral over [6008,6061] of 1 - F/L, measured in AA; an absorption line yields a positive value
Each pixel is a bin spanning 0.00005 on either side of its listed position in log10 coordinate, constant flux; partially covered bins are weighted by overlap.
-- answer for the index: 5.29 AA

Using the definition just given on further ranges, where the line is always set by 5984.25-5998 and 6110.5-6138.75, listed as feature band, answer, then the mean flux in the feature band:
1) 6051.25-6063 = 0.8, 8.02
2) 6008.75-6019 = 1.8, 7.15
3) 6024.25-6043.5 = 2.2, 7.67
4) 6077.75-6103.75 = 1.3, 8.18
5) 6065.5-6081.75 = 2.2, 7.45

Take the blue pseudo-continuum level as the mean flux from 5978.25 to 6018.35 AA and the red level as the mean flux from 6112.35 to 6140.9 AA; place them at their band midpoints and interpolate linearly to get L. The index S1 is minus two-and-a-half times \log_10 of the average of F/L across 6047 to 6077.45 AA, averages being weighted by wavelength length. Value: 0.10 mag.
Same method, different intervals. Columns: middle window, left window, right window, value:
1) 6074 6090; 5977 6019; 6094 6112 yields -0.046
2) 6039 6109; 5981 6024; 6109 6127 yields 0.061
